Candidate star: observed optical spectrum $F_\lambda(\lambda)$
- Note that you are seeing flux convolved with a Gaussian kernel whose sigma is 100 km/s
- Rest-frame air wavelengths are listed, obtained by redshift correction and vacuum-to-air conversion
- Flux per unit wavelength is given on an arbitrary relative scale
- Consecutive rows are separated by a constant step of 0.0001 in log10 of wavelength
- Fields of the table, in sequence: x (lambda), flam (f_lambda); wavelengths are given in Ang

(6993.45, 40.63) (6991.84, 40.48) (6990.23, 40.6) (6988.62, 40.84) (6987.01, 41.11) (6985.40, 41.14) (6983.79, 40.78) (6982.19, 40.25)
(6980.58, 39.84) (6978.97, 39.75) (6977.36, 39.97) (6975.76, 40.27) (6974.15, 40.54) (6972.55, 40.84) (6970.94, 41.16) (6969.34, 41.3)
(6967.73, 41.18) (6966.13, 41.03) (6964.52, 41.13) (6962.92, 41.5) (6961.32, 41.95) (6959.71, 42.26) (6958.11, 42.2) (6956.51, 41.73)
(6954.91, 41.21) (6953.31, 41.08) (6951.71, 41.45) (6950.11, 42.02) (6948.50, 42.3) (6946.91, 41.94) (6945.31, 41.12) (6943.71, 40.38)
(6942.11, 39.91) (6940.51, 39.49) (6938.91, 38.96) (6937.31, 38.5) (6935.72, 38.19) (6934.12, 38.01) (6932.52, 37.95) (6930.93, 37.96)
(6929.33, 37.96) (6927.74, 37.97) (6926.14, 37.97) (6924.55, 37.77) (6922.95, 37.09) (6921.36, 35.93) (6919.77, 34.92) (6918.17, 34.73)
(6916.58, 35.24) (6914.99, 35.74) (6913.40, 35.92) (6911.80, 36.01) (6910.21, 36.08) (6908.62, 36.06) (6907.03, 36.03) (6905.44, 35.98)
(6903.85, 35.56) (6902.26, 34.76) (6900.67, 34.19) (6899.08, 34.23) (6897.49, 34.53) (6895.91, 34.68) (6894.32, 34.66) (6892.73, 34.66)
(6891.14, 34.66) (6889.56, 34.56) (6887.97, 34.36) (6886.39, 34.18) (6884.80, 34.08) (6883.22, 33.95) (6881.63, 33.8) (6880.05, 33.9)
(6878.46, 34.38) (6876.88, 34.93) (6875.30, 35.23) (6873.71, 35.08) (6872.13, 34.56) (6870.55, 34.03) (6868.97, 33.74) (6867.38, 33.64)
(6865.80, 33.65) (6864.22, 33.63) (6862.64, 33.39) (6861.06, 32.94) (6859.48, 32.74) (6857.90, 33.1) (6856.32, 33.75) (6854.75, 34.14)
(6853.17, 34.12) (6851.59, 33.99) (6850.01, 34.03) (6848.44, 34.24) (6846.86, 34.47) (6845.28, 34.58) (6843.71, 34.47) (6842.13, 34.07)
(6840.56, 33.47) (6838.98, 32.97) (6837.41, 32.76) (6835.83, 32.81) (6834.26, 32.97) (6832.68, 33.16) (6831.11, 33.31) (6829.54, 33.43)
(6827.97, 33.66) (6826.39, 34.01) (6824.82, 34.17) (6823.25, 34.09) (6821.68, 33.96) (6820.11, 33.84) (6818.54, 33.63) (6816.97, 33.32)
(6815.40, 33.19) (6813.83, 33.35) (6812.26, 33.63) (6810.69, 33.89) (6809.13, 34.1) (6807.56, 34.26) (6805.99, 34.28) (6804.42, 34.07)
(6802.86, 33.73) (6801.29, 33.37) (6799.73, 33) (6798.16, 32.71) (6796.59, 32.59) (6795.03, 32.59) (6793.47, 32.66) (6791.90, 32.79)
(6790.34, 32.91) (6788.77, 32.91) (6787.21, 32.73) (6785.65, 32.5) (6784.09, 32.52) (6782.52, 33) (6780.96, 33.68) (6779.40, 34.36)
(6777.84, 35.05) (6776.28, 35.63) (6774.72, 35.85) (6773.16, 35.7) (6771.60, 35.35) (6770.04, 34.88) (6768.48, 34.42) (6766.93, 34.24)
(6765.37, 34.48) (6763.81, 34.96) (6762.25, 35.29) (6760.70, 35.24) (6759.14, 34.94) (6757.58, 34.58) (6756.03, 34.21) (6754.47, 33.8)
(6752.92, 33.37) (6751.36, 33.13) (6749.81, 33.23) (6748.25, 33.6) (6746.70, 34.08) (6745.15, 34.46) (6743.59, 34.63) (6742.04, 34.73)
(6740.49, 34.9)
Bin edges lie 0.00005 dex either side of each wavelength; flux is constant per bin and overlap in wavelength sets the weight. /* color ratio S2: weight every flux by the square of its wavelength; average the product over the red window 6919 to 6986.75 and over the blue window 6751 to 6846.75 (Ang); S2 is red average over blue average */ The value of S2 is 1.24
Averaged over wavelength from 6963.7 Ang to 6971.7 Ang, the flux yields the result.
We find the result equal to 41.2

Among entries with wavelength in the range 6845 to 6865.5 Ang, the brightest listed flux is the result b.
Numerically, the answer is 34.58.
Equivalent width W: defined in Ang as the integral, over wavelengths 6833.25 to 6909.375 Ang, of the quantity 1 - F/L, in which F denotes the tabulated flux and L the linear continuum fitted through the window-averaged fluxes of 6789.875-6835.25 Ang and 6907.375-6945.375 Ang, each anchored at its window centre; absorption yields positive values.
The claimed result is 2.8 Ang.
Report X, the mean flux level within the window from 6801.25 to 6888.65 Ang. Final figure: 33.8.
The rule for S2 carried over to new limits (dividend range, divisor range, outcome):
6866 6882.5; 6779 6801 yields 1.07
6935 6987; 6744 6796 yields 1.27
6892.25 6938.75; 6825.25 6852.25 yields 1.10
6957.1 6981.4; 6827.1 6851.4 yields 1.27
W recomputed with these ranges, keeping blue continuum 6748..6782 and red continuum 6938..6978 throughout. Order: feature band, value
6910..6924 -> 1.4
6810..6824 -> 1.0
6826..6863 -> 3.6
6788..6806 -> 1.3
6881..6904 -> 2.6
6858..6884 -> 2.9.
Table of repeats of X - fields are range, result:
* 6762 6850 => 33.8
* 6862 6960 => 36.7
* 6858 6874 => 33.7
